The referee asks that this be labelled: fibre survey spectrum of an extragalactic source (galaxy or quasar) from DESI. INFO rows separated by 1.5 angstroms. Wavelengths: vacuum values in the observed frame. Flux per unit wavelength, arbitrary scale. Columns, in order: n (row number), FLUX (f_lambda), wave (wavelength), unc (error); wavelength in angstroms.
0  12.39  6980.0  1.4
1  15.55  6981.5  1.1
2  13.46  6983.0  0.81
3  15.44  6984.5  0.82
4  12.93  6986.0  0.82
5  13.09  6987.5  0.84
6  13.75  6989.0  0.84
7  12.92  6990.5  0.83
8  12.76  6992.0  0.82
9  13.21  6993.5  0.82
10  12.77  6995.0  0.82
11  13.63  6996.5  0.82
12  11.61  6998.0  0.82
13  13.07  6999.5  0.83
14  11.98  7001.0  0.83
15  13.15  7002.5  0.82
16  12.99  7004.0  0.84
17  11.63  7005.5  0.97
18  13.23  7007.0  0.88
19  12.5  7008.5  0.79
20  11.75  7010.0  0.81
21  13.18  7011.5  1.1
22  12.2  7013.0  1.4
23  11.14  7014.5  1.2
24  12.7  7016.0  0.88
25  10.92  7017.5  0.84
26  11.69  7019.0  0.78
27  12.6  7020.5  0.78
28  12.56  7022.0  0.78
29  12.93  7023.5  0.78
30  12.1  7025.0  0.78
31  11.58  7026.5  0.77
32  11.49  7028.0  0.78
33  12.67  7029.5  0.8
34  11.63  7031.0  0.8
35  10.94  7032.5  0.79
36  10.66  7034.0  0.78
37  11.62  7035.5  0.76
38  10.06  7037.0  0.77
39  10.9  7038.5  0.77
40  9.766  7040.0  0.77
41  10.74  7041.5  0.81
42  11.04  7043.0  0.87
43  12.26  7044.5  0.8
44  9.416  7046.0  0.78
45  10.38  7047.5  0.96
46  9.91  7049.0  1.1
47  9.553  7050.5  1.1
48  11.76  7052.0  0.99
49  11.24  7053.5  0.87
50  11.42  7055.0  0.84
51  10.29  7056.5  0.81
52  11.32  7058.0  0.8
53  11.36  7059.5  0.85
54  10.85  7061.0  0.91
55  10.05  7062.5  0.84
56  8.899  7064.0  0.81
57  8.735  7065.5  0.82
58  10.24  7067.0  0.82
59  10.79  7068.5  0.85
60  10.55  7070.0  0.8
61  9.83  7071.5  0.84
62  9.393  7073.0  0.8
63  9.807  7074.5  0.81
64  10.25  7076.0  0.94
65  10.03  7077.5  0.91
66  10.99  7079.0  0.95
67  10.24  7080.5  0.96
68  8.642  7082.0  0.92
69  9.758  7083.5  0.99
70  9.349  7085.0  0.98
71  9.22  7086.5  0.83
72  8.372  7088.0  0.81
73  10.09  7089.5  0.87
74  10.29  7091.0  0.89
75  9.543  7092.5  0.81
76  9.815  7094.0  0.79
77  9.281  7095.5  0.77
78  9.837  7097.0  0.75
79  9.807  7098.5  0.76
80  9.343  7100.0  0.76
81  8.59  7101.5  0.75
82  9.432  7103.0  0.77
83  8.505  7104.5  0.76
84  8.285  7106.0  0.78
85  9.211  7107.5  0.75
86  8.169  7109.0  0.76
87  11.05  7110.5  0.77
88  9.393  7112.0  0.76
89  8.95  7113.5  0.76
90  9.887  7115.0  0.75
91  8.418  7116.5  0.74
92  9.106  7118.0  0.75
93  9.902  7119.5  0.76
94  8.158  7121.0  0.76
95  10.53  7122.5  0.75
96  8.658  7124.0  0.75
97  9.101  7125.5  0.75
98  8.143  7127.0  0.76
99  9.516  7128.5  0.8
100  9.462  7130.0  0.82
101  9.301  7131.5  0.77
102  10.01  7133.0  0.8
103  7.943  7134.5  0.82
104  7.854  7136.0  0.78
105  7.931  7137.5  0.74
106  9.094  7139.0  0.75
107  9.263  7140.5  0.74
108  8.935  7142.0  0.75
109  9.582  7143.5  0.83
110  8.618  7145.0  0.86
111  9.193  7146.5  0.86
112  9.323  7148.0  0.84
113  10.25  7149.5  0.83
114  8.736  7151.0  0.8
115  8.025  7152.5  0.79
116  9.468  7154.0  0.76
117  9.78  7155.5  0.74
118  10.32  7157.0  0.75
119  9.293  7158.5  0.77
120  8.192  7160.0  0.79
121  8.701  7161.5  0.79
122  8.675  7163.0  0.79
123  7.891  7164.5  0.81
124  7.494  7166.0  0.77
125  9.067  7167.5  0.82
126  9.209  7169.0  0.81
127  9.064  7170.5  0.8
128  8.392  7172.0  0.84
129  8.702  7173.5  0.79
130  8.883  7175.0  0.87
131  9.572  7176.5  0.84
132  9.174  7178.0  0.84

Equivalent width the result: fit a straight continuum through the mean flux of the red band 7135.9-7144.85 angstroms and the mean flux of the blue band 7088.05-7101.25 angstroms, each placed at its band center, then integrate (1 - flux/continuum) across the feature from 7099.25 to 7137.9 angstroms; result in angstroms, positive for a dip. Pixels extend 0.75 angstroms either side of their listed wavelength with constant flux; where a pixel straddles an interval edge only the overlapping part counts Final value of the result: 0.7 angstroms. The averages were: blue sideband 9.63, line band 9.04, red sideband 8.83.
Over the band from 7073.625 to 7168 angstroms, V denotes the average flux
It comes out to 9.21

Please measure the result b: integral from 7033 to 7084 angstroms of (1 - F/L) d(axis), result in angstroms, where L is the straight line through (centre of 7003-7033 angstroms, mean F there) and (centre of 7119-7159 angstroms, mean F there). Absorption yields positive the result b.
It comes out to 3.4 angstroms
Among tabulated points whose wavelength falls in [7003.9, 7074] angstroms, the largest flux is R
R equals 13.23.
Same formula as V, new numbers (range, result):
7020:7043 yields 11.5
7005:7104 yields 10.7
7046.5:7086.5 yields 10.2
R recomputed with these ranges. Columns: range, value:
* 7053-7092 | 11.42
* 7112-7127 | 10.53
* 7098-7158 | 11.05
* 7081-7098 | 10.29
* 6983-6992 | 15.44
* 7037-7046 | 12.26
